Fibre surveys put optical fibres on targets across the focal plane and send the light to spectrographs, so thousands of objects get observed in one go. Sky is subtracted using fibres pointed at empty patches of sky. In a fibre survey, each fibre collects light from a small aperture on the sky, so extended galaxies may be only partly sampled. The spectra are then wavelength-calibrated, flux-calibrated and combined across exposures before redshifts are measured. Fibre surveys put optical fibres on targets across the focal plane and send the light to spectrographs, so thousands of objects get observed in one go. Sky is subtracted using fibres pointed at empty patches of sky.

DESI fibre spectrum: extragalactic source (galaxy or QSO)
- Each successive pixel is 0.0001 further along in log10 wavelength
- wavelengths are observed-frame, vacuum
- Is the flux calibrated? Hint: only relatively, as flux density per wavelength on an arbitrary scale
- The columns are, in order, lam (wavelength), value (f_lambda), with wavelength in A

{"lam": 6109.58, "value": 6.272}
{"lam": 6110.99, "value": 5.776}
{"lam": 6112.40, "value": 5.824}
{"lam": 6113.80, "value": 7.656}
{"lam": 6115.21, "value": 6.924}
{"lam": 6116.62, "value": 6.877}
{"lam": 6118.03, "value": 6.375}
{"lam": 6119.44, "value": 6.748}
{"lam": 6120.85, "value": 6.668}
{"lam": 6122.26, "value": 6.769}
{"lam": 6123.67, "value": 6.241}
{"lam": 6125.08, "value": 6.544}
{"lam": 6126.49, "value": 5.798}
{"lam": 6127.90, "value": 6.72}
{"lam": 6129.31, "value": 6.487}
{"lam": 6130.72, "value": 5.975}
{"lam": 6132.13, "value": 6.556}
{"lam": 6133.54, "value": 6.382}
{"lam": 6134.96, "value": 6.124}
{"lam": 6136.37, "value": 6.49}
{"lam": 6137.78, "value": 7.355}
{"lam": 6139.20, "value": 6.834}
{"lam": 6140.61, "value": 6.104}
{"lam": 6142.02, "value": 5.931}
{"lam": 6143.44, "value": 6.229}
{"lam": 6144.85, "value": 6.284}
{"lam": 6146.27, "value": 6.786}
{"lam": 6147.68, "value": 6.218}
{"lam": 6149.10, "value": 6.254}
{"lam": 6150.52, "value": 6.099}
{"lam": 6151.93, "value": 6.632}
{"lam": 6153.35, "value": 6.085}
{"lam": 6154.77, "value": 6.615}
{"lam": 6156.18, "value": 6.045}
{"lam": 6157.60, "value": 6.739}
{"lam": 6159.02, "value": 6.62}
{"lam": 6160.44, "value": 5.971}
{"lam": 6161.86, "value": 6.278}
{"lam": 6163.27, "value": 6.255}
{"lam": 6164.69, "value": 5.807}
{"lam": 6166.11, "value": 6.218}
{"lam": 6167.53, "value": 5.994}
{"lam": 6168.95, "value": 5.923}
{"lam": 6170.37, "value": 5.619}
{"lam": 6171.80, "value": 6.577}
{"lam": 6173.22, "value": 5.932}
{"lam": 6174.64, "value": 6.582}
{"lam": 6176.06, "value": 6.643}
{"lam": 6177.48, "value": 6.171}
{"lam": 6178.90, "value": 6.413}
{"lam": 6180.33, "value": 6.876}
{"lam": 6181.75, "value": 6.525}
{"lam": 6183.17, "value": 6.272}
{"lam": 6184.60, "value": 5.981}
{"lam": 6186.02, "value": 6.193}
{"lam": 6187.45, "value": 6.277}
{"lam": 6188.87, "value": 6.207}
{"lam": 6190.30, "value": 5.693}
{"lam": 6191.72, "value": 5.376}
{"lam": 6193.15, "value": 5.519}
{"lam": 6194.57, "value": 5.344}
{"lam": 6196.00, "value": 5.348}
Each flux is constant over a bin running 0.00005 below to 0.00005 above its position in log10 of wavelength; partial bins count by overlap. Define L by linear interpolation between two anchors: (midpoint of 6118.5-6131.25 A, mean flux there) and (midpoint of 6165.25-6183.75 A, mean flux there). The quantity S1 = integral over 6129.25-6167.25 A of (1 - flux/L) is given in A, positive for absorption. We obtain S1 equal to 0.2 A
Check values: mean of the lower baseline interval 6.44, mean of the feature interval 6.34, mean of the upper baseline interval 6.28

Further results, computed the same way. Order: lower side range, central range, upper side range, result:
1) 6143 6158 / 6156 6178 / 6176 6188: 0.5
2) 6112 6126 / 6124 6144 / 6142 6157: 0.3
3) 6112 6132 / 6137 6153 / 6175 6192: 0.0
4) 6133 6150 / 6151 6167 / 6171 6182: 0.4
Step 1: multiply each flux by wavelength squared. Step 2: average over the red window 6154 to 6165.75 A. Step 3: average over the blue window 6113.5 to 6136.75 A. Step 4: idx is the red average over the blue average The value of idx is 1.0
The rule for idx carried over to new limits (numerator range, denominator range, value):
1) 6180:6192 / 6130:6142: 0.97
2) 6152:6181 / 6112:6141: 0.97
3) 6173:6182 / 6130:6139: 1.01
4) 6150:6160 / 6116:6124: 0.98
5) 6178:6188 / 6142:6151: 1.02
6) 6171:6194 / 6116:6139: 0.97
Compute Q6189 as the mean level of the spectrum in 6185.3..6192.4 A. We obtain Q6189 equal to 5.96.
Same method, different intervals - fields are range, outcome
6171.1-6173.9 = 6.26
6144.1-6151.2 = 6.33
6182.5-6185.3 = 6.11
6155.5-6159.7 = 6.46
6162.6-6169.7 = 6.04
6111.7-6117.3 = 6.83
